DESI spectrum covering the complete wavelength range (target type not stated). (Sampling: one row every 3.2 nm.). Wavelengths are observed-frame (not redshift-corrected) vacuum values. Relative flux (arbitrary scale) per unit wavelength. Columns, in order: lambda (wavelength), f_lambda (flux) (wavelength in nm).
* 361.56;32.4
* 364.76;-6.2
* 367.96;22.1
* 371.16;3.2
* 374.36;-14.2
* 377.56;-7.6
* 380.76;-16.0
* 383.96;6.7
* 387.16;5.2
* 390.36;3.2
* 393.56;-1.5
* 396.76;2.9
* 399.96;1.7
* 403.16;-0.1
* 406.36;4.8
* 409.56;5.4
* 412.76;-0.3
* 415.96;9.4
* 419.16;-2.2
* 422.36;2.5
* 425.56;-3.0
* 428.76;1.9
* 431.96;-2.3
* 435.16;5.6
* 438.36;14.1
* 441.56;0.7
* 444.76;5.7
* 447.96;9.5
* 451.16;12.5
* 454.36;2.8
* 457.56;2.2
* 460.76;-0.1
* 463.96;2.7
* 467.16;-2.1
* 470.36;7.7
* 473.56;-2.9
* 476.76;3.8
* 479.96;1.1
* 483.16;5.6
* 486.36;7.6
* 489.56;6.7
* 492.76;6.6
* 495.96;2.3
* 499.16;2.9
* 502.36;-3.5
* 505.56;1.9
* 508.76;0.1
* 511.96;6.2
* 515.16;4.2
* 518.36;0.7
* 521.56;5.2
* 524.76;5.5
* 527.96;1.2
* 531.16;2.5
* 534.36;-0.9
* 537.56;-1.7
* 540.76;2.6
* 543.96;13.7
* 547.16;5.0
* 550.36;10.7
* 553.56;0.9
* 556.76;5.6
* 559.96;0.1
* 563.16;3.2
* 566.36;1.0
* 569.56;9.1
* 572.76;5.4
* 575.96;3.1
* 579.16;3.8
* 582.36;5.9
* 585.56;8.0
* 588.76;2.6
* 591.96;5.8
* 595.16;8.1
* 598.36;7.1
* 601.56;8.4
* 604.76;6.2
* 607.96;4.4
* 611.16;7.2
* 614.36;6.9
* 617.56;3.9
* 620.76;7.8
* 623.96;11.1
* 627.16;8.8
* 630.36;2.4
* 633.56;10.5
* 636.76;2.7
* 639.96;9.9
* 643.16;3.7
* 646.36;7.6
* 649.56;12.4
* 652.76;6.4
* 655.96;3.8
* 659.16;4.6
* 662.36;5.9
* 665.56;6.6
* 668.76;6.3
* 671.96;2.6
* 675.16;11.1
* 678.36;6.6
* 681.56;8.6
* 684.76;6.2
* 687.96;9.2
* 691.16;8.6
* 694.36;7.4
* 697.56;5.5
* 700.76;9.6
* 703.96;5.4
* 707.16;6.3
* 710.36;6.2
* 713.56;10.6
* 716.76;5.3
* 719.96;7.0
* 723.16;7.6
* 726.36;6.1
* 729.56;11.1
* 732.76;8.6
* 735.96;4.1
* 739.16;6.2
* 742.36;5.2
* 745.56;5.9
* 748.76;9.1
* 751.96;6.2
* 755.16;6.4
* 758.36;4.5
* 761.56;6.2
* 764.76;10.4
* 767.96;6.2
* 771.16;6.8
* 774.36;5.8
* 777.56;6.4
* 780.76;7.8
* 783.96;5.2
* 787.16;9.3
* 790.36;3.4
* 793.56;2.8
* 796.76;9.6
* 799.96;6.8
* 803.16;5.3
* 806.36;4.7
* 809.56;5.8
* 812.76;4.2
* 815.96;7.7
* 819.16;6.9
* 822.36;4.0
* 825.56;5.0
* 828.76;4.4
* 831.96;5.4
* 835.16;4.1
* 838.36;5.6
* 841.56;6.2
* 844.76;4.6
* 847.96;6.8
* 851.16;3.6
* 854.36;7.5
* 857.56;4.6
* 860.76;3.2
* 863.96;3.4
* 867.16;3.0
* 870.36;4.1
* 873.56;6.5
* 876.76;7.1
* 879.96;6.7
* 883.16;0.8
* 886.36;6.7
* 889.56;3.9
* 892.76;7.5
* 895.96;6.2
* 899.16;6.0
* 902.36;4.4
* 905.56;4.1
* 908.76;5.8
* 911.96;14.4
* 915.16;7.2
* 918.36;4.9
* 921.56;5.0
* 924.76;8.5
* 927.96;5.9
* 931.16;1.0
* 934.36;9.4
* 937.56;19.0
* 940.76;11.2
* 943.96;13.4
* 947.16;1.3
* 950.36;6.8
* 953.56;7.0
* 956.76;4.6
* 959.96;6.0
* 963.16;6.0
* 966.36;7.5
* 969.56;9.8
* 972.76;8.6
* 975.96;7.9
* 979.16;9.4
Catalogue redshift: 1.45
